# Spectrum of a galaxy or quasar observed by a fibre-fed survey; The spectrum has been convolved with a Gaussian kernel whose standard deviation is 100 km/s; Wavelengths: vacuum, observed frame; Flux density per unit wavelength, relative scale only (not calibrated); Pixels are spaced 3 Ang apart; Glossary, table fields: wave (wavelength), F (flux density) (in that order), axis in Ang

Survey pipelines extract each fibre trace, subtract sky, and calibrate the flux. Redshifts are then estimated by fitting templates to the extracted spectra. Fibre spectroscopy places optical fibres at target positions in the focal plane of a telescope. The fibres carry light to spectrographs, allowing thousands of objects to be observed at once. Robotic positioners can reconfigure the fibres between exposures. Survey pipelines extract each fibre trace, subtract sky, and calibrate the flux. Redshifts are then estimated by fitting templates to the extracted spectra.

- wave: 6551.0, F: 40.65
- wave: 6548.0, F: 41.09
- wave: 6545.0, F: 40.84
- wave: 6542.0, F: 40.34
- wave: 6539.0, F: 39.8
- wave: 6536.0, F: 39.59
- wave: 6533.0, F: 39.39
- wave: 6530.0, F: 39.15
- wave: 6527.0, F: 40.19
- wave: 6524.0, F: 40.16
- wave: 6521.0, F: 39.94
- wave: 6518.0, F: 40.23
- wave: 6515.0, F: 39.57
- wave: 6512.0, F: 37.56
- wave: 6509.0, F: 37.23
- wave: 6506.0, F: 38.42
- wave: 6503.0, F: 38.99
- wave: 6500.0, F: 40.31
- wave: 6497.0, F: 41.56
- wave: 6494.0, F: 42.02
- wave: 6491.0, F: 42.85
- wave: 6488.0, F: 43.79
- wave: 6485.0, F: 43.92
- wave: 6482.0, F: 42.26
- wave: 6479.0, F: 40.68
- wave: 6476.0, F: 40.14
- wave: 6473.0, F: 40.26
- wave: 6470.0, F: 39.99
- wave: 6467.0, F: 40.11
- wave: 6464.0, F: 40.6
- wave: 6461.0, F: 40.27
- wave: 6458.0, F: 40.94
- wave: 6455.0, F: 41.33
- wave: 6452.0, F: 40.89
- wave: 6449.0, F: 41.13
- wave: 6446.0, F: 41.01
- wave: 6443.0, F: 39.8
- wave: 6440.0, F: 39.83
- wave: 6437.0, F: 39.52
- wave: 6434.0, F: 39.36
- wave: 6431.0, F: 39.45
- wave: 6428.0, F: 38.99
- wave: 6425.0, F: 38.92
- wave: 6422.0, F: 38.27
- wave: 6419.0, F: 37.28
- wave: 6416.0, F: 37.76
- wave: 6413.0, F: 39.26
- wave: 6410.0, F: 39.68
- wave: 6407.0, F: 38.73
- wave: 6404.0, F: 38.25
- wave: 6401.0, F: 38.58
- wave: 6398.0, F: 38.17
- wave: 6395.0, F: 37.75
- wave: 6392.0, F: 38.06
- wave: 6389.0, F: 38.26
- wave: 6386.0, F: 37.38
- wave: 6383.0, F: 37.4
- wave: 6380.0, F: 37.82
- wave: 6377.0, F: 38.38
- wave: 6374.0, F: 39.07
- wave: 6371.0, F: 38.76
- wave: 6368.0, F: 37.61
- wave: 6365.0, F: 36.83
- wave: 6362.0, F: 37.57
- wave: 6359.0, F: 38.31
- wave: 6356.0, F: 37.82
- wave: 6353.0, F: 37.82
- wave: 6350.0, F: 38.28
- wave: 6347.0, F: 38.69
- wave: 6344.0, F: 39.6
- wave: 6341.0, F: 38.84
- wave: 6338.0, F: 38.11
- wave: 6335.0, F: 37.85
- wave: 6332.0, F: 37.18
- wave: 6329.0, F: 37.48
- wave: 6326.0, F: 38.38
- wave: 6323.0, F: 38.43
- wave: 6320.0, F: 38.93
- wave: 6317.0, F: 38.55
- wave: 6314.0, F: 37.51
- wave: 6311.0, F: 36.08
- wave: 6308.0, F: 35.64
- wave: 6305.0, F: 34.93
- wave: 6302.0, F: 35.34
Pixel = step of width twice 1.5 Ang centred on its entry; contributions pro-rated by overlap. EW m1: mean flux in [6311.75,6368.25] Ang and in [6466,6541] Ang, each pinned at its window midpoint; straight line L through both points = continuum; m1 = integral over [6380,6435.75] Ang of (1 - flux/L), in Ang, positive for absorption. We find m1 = 0.9 Ang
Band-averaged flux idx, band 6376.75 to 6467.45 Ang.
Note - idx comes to 39.1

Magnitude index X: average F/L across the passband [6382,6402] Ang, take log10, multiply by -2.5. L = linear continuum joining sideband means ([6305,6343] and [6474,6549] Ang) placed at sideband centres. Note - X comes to 0.02 mag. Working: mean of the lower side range 37.7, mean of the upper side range 40.4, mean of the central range 37.9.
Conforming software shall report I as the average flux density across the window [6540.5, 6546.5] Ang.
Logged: 40.6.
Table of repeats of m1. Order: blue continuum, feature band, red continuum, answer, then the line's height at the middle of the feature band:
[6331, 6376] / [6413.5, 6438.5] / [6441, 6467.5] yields 0.8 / 40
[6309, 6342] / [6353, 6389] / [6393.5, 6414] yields 0.4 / 38.3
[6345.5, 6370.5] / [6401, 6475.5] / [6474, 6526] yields -0.4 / 39.4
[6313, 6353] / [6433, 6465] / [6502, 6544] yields -1.2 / 38.9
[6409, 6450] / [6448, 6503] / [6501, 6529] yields -2.8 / 39.2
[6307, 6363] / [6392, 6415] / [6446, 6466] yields 0.6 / 39.6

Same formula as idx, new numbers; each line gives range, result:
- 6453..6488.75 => 41.1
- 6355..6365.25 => 37.7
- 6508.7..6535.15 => 39.4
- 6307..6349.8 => 38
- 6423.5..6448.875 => 39.7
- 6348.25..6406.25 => 38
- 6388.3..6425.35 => 38.4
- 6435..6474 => 40.4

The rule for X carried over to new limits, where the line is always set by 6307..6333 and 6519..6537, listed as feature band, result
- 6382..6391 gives 0.017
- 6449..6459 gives -0.056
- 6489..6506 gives -0.042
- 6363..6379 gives 0.001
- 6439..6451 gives -0.043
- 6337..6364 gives -0.011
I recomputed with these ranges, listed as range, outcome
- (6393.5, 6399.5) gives 38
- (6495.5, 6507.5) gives 39.8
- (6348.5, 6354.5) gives 38.1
